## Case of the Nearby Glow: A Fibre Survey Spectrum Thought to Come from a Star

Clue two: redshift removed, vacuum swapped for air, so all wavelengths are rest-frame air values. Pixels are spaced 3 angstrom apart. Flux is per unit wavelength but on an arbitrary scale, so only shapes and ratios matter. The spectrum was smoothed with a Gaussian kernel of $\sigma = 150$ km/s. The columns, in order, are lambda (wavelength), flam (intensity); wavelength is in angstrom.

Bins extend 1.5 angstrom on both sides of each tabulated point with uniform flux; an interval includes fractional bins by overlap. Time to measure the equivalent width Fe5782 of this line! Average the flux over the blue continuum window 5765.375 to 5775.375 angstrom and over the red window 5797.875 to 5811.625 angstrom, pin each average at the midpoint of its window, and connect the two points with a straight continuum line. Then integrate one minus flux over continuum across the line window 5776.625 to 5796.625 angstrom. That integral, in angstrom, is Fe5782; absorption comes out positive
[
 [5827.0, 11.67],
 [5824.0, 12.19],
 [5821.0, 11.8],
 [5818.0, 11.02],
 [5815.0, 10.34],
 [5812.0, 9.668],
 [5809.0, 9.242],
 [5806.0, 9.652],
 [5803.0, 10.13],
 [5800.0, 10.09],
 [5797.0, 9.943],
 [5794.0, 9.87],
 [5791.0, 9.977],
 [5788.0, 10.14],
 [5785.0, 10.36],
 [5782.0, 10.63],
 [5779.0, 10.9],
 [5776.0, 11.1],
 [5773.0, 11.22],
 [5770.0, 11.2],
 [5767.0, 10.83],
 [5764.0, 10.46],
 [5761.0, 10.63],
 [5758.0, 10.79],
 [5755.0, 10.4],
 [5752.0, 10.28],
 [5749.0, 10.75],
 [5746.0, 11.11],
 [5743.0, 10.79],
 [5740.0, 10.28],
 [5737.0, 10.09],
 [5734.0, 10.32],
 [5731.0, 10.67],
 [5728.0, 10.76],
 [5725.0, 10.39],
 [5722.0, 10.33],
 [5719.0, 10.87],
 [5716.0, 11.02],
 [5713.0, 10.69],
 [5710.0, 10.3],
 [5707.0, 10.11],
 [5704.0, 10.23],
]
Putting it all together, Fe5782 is 0.3 angstrom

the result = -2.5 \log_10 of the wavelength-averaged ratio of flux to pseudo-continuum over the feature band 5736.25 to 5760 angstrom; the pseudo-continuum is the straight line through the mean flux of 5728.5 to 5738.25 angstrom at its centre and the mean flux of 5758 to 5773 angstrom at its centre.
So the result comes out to 0.00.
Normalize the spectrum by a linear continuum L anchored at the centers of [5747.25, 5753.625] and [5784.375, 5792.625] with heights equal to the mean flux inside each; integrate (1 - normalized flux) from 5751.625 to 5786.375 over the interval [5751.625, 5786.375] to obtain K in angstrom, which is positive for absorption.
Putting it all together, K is -1.4 angstrom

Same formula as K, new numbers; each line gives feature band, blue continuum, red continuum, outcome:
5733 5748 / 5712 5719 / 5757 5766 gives 0.3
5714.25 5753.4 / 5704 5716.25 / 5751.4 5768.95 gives -0.3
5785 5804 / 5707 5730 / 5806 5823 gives 0.7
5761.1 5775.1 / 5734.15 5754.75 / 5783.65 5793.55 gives -0.8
